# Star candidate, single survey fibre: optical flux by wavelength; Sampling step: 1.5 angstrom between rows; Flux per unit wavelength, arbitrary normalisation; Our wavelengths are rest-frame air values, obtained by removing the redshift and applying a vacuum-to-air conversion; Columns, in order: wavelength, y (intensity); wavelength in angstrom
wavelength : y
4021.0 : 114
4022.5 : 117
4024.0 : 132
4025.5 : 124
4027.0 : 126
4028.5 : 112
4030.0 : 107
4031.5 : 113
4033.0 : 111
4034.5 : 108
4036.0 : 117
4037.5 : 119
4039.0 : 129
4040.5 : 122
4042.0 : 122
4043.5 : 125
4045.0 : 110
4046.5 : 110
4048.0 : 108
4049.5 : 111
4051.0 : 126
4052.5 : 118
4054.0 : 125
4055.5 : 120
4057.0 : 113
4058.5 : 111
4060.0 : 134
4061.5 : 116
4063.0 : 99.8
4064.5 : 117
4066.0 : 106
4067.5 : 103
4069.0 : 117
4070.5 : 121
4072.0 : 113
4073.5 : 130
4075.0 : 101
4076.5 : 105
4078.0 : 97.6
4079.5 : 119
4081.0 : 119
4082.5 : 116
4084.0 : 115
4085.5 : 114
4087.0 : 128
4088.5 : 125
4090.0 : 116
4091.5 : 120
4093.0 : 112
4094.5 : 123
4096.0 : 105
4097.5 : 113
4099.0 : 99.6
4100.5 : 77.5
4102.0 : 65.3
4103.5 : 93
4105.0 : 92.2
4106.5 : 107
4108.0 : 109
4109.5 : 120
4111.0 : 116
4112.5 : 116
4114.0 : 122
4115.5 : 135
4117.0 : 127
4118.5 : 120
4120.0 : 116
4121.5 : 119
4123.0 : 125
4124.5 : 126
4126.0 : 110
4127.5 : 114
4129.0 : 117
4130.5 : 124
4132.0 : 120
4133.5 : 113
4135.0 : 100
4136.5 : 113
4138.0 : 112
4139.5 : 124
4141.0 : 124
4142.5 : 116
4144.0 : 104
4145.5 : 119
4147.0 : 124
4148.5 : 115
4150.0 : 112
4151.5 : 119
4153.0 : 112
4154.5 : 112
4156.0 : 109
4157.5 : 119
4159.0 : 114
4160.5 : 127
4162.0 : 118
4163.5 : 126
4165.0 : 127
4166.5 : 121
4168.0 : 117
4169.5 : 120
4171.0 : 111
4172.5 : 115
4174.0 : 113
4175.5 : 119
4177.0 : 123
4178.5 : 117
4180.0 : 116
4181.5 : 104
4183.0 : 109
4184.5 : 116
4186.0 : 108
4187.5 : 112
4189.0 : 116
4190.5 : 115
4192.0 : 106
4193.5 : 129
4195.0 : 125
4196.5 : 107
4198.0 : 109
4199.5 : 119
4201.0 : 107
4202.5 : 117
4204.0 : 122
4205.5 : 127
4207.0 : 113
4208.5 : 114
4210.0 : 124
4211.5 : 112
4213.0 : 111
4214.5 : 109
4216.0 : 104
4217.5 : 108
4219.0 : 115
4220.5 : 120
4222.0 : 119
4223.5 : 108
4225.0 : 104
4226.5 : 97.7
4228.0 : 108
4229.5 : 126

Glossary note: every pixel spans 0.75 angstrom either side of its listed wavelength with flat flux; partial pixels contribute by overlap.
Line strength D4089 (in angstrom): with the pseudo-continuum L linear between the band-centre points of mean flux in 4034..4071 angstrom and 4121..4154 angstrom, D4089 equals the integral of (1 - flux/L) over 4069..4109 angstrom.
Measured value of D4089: 2.4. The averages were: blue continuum 116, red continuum 116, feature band 109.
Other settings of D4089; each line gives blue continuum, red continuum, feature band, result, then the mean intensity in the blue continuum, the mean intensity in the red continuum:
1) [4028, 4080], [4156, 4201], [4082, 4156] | 1.1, 115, 116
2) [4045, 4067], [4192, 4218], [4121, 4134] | -0.4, 115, 115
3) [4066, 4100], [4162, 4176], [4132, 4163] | 0.5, 114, 119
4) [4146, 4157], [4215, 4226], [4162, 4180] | -0.8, 115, 111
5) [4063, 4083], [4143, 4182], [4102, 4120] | 0.3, 112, 117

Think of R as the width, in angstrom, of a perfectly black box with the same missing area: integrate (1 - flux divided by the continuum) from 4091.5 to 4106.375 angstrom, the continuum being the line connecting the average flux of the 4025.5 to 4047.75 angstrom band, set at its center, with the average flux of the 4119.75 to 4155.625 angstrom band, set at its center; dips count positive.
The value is 2.2 angstrom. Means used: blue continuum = 117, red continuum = 116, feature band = 99.3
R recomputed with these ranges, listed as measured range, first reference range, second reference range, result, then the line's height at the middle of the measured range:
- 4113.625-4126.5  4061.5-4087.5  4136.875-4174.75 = -0.80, 115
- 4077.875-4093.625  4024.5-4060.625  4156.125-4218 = -0.04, 117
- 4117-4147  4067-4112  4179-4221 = -1.52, 111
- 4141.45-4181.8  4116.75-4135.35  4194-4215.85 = -0.04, 117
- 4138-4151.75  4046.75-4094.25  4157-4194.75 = -0.08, 116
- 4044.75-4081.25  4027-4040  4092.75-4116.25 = -0.77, 112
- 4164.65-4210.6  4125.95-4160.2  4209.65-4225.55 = -1.06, 113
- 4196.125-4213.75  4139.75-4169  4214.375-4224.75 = -0.36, 113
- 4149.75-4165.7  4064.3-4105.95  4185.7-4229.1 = -0.87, 112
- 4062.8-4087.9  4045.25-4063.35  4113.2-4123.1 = 1.09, 119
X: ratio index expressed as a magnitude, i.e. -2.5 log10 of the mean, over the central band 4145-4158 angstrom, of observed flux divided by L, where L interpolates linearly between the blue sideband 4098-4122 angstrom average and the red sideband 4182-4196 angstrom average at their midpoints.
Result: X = -0.04 mag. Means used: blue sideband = 108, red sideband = 115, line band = 116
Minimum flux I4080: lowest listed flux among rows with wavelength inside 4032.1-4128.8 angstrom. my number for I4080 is 65.3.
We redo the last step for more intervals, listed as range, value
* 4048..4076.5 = 99.8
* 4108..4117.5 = 109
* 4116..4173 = 100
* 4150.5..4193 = 104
